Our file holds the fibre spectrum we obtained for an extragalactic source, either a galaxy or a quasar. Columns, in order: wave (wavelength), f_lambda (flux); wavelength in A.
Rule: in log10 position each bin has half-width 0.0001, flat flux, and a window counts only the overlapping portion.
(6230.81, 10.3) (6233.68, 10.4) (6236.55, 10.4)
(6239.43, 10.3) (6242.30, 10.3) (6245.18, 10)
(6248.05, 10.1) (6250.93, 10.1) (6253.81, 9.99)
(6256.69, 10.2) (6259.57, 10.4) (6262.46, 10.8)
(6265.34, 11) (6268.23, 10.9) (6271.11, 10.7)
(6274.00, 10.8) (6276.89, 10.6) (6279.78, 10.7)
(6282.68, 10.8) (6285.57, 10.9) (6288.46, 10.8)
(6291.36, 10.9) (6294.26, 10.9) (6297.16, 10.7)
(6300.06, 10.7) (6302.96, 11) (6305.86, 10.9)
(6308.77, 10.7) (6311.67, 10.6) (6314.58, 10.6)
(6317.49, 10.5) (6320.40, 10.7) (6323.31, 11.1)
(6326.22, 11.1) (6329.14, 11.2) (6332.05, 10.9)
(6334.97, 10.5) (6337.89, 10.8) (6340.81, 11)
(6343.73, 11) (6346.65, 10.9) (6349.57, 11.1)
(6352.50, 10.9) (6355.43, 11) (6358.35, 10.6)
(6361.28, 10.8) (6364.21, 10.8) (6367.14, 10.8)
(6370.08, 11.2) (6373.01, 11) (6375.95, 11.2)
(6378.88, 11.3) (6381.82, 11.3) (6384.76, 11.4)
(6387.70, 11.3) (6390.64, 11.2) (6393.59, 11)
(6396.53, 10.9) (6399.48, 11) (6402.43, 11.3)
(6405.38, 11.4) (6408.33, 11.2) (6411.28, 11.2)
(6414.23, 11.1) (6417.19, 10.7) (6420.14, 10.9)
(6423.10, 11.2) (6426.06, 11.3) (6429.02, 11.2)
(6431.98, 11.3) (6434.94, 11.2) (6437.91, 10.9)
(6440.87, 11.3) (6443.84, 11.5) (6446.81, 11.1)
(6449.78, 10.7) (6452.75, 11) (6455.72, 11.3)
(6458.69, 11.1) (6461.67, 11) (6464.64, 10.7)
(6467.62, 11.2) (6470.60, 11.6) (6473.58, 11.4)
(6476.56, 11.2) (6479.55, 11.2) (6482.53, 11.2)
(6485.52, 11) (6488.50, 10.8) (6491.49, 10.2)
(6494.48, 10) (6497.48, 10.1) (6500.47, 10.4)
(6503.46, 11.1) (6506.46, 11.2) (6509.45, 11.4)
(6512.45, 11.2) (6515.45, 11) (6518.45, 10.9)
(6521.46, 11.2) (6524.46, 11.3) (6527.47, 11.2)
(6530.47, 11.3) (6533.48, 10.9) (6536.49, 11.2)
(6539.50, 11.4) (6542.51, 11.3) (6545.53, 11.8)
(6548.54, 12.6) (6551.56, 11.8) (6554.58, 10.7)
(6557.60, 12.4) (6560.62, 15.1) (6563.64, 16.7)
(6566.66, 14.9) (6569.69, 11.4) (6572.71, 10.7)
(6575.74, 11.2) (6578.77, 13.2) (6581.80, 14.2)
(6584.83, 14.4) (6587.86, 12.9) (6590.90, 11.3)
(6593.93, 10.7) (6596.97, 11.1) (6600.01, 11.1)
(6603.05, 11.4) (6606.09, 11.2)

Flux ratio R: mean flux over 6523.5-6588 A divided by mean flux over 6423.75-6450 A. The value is 1.1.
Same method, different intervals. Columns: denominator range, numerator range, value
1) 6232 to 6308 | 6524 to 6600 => 1.15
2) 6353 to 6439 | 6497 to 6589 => 1.08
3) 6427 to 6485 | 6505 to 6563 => 1.04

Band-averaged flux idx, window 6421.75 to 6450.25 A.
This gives 11.2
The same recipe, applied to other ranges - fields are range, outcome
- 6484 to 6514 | 10.7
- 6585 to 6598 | 11.8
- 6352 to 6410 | 11.1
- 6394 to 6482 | 11.1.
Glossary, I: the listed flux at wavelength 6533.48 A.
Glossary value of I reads 10.9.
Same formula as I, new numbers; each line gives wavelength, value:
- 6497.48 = 10.1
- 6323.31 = 11.1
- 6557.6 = 12.4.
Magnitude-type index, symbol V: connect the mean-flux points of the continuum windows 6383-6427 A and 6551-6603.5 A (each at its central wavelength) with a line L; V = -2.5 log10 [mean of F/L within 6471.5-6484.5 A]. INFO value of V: 0.05 mag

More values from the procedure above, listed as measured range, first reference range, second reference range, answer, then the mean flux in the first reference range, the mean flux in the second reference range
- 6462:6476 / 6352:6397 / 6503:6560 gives 0.007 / 11.1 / 11.4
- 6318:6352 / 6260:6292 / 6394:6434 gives 0.001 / 10.8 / 11.1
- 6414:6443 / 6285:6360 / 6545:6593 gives 0.055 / 10.8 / 12.8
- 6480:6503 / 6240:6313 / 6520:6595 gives 0.123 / 10.6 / 12.2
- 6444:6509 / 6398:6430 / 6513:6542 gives 0.020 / 11.1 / 11.2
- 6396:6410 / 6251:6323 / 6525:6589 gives 0.025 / 10.7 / 12.4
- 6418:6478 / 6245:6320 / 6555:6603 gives 0.059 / 10.6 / 12.7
